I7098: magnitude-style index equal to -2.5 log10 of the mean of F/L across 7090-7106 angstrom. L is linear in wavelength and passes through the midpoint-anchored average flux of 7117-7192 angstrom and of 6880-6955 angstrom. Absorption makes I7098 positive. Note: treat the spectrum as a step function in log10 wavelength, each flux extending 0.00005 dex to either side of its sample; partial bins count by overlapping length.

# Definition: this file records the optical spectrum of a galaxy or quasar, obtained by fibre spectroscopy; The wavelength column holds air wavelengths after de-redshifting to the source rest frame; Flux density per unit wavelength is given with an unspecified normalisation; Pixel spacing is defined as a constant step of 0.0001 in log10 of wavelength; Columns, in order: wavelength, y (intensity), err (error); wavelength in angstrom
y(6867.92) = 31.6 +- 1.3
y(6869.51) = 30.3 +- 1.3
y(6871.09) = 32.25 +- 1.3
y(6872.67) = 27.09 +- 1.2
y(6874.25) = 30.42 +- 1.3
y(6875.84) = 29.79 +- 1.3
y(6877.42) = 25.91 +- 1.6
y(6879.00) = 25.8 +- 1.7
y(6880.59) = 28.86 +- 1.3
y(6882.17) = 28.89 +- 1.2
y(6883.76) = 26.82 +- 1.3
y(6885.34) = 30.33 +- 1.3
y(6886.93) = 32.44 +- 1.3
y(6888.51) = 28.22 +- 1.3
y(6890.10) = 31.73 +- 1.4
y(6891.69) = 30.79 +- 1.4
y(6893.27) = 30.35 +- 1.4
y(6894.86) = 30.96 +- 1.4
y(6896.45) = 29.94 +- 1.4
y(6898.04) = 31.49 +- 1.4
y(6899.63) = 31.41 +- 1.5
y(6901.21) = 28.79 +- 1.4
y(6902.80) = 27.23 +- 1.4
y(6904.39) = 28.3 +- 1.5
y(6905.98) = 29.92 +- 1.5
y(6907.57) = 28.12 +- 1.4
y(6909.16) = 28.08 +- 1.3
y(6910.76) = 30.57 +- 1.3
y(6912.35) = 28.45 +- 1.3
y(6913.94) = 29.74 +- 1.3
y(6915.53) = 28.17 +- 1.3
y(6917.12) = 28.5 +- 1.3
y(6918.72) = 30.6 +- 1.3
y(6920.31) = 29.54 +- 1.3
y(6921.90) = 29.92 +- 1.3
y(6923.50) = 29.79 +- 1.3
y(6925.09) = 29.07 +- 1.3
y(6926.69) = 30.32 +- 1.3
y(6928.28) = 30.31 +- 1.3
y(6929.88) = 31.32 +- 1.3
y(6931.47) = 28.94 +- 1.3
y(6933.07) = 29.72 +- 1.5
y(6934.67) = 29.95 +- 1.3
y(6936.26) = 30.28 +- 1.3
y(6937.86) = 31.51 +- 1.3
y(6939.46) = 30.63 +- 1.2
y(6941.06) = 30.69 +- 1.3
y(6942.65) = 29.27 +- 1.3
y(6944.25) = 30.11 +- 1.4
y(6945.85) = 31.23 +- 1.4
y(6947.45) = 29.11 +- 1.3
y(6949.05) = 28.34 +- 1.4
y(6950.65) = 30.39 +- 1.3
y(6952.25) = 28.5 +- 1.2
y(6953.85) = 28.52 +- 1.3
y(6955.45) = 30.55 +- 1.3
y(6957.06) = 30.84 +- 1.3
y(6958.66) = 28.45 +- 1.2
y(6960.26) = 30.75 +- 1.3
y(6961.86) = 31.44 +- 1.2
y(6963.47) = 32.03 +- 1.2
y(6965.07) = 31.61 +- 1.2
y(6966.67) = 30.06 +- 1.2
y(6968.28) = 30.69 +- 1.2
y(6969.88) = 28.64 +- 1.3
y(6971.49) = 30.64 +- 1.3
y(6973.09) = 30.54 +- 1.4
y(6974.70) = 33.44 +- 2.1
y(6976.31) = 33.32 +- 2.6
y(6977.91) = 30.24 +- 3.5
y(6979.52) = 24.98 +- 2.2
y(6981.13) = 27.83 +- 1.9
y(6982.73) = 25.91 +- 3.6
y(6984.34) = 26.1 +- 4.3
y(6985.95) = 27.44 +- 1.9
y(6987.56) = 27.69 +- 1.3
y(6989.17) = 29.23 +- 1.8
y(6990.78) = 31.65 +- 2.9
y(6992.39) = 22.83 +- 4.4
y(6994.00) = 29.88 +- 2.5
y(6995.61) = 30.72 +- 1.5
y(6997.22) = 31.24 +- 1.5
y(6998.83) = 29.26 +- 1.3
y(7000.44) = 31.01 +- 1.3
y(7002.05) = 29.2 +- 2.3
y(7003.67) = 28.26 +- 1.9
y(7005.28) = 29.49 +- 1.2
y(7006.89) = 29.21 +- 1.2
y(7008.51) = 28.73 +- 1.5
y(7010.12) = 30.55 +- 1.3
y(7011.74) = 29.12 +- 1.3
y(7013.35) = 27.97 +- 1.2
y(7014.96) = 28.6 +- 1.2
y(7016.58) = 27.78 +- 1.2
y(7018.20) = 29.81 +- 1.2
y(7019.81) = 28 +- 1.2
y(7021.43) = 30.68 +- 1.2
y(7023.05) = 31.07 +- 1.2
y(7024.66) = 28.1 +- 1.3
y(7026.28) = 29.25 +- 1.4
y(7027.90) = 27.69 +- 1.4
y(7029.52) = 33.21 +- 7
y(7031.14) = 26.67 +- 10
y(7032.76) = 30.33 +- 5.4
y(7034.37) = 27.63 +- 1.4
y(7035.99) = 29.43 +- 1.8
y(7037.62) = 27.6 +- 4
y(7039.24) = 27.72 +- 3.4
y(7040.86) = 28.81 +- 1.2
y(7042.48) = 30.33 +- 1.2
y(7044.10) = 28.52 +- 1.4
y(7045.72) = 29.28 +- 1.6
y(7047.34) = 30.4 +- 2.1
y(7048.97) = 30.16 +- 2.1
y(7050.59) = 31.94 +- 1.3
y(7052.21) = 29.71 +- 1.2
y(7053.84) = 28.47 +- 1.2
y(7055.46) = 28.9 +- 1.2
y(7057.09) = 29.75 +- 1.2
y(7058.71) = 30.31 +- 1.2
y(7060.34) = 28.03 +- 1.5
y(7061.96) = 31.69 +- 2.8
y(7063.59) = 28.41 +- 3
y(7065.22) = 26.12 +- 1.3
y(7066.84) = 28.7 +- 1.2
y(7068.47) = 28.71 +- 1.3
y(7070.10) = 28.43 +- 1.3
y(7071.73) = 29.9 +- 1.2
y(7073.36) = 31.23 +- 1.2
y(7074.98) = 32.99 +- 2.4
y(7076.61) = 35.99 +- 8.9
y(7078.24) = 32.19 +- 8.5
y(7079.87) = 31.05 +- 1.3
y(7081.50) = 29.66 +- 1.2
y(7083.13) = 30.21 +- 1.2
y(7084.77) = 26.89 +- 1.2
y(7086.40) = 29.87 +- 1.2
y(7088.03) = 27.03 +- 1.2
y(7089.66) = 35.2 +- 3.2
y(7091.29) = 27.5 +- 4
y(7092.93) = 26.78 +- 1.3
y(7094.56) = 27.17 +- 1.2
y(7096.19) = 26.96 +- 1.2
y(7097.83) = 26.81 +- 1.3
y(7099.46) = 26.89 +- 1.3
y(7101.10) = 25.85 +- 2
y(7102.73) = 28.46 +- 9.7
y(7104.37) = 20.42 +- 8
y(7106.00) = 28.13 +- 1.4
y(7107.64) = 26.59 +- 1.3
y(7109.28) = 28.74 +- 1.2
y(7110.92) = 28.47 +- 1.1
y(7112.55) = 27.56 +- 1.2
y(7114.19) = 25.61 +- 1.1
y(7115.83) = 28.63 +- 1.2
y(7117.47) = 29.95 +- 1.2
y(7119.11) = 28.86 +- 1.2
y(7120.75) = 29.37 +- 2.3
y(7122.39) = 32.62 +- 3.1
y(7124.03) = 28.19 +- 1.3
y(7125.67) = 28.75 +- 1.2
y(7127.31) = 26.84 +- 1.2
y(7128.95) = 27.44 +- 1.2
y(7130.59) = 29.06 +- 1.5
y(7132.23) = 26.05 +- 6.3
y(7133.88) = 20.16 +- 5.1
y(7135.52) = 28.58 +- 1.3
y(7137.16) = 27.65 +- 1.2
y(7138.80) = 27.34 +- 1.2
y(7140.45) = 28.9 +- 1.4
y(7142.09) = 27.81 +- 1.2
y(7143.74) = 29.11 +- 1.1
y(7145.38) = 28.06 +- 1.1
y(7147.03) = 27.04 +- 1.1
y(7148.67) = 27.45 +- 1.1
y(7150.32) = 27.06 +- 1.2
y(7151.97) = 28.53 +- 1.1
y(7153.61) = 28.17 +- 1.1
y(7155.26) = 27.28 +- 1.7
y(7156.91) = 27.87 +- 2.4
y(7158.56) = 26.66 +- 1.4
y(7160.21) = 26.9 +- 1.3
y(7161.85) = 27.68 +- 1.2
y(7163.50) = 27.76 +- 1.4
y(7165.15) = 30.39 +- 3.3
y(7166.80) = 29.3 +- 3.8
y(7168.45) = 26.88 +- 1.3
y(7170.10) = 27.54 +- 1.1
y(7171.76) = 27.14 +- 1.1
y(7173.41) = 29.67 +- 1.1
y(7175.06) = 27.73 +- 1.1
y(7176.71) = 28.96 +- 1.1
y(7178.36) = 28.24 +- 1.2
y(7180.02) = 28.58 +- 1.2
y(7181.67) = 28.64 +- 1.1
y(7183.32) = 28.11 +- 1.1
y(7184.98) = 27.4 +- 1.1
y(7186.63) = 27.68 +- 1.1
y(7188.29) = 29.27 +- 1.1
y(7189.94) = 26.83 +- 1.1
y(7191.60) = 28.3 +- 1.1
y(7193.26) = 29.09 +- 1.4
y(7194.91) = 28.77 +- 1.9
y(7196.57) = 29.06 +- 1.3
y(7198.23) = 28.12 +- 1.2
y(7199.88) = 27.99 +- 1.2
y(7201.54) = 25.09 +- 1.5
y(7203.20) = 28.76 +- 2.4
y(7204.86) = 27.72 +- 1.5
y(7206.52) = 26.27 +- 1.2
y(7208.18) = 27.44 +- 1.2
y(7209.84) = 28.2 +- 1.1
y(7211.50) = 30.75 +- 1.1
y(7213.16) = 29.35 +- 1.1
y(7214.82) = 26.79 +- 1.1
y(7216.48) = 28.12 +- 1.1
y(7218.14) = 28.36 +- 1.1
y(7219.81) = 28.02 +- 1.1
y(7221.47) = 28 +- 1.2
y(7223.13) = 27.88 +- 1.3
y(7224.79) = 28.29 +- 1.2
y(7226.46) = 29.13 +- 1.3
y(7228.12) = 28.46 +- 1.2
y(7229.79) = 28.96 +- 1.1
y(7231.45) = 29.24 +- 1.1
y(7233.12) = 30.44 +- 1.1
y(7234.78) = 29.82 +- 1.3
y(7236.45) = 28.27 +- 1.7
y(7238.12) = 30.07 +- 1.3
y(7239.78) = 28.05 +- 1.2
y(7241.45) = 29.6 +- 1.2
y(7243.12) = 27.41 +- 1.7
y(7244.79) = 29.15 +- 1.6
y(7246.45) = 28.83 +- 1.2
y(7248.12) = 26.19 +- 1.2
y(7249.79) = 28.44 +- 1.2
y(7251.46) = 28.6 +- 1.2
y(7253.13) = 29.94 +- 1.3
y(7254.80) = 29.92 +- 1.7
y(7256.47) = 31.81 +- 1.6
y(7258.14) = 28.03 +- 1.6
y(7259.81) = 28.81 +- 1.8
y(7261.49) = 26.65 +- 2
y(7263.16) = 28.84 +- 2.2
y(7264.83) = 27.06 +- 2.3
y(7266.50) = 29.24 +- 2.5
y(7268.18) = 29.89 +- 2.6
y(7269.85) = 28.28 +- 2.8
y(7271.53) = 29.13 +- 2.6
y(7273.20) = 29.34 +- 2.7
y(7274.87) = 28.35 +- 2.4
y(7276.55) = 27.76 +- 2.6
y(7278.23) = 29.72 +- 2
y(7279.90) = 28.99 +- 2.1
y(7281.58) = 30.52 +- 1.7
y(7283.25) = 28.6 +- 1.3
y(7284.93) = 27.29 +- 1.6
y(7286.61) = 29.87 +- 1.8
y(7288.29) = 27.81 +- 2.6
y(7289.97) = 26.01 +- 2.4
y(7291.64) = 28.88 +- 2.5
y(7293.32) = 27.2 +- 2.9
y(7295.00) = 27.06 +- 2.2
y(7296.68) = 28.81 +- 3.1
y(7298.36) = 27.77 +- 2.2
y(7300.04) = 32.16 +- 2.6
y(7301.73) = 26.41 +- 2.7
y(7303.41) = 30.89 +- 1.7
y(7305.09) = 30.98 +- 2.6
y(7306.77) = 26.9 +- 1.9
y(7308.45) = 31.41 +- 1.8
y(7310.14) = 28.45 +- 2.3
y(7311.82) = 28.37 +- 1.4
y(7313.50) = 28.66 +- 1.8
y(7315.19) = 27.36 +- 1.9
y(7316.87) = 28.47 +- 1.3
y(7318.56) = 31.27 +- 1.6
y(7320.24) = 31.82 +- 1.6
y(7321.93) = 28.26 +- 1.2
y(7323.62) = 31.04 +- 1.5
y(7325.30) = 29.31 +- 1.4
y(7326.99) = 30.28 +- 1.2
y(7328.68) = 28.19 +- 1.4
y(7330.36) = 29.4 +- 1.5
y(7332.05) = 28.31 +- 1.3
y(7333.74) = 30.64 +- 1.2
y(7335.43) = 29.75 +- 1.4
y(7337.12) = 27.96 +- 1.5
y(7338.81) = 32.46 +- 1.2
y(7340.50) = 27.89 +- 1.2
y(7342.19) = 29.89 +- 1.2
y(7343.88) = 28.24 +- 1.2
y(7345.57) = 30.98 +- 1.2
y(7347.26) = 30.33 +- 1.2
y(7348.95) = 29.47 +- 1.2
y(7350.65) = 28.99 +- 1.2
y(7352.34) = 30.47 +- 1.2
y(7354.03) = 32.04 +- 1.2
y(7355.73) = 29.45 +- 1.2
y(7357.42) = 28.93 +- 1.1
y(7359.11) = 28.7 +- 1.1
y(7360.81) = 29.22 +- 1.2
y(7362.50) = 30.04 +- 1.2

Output 0.07 mag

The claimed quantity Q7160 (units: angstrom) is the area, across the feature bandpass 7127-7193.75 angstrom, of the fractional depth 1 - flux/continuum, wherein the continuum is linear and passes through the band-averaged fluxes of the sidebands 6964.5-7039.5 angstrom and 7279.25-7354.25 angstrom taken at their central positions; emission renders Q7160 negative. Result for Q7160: 3.22 angstrom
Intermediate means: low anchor 29.2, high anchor 29.2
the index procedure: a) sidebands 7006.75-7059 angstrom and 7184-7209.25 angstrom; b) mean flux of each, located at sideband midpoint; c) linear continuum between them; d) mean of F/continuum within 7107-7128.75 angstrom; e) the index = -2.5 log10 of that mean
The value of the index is 0.00 mag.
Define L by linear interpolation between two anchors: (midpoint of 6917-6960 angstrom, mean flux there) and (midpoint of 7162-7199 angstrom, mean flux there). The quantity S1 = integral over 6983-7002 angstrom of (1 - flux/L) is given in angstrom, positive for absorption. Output 0.51 angstrom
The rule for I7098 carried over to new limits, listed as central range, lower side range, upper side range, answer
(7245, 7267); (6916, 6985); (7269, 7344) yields 0.02 mag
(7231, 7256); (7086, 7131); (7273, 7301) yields -0.02 mag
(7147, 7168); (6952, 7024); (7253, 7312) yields 0.05 mag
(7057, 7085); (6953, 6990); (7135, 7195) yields -0.05 mag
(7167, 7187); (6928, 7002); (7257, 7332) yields 0.04 mag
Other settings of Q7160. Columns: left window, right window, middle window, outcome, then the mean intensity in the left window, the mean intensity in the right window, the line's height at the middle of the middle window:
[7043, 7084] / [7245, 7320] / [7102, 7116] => 1.36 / 30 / 28.8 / 29.8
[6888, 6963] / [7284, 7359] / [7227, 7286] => 0.94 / 29.8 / 29.2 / 29.3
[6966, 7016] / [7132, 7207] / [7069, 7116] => -0.45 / 29.2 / 27.8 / 28.4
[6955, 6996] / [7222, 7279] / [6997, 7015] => 0.03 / 29.5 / 28.8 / 29.4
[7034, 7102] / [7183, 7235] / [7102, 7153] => 2.12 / 29.3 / 28.3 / 28.9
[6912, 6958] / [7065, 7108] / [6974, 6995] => 0.70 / 29.8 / 28.8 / 29.5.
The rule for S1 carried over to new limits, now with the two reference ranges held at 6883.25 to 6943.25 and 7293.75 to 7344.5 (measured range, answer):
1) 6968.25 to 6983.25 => 0.0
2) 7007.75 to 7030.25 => 0.3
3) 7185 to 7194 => 0.4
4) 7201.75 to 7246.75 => 1.3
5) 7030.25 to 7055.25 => 0.4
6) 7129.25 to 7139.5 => 1.0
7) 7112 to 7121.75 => 0.4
